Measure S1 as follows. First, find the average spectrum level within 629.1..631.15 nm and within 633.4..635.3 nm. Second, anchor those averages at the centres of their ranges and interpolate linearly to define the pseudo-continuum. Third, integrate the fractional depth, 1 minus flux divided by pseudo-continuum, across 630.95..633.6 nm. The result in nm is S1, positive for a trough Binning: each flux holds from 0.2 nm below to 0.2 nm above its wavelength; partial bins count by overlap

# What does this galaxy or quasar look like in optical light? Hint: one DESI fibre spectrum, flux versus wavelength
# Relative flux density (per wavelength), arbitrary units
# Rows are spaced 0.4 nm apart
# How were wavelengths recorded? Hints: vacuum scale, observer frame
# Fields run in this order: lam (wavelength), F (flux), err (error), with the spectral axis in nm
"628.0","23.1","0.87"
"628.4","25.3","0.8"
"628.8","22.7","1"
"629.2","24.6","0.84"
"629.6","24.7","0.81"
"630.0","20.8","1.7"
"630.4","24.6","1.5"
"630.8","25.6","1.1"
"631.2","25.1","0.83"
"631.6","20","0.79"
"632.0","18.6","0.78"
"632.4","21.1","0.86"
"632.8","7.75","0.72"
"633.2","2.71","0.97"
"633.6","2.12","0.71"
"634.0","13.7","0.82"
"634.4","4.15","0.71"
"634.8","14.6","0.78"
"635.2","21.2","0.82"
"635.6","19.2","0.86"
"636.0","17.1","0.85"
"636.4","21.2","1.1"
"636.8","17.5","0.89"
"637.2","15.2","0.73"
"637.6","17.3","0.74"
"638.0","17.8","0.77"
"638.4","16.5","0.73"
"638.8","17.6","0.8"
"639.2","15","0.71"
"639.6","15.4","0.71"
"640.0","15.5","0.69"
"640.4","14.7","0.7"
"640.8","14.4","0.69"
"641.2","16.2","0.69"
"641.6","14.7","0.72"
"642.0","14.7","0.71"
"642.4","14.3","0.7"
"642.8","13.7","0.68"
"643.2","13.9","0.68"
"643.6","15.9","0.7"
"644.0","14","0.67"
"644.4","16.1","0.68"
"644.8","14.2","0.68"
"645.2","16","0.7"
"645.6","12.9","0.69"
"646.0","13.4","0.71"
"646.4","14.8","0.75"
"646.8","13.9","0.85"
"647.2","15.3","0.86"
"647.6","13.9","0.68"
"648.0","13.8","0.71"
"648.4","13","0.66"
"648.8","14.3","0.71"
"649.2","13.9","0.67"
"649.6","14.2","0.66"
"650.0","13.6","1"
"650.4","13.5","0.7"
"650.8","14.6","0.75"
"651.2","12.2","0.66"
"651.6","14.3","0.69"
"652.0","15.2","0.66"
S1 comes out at 0.47 nm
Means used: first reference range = 24.1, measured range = 15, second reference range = 10.6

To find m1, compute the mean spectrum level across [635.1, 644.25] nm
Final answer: 16.2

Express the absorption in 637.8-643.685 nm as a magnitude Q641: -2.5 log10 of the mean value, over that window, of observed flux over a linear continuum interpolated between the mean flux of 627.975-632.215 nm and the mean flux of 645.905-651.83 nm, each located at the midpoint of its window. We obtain 0.17 mag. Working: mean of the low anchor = 23.2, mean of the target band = 15.3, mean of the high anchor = 13.9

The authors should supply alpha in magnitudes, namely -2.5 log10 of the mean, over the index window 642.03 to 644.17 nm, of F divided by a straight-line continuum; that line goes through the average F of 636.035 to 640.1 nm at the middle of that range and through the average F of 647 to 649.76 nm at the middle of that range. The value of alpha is 0.08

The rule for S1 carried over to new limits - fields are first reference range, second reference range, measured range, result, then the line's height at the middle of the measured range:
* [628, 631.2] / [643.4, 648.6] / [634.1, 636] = 0.53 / 20.8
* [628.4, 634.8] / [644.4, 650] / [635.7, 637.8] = -0.18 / 16.3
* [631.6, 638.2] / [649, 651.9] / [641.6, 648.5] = -0.14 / 14.1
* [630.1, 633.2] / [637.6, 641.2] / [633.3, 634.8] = 0.88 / 18.2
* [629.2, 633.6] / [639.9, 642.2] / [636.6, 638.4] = -0.06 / 16.3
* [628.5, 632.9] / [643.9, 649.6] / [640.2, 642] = 0.21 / 16.9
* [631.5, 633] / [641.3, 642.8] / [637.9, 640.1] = -0.15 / 15.2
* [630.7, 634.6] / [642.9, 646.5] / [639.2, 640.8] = -0.09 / 14.3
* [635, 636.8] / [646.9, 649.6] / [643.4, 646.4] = 0.17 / 15.5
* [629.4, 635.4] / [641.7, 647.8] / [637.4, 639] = -0.18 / 15.5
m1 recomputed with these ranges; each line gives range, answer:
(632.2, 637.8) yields 13.9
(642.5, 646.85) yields 14.5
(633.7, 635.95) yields 14.2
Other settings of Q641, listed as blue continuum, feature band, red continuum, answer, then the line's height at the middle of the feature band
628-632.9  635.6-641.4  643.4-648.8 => 0.10 mag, 18.1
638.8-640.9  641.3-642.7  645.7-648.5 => 0.02 mag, 14.9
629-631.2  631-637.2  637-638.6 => 0.31 mag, 20.3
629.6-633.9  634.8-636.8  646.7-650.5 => -0.16 mag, 16.4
